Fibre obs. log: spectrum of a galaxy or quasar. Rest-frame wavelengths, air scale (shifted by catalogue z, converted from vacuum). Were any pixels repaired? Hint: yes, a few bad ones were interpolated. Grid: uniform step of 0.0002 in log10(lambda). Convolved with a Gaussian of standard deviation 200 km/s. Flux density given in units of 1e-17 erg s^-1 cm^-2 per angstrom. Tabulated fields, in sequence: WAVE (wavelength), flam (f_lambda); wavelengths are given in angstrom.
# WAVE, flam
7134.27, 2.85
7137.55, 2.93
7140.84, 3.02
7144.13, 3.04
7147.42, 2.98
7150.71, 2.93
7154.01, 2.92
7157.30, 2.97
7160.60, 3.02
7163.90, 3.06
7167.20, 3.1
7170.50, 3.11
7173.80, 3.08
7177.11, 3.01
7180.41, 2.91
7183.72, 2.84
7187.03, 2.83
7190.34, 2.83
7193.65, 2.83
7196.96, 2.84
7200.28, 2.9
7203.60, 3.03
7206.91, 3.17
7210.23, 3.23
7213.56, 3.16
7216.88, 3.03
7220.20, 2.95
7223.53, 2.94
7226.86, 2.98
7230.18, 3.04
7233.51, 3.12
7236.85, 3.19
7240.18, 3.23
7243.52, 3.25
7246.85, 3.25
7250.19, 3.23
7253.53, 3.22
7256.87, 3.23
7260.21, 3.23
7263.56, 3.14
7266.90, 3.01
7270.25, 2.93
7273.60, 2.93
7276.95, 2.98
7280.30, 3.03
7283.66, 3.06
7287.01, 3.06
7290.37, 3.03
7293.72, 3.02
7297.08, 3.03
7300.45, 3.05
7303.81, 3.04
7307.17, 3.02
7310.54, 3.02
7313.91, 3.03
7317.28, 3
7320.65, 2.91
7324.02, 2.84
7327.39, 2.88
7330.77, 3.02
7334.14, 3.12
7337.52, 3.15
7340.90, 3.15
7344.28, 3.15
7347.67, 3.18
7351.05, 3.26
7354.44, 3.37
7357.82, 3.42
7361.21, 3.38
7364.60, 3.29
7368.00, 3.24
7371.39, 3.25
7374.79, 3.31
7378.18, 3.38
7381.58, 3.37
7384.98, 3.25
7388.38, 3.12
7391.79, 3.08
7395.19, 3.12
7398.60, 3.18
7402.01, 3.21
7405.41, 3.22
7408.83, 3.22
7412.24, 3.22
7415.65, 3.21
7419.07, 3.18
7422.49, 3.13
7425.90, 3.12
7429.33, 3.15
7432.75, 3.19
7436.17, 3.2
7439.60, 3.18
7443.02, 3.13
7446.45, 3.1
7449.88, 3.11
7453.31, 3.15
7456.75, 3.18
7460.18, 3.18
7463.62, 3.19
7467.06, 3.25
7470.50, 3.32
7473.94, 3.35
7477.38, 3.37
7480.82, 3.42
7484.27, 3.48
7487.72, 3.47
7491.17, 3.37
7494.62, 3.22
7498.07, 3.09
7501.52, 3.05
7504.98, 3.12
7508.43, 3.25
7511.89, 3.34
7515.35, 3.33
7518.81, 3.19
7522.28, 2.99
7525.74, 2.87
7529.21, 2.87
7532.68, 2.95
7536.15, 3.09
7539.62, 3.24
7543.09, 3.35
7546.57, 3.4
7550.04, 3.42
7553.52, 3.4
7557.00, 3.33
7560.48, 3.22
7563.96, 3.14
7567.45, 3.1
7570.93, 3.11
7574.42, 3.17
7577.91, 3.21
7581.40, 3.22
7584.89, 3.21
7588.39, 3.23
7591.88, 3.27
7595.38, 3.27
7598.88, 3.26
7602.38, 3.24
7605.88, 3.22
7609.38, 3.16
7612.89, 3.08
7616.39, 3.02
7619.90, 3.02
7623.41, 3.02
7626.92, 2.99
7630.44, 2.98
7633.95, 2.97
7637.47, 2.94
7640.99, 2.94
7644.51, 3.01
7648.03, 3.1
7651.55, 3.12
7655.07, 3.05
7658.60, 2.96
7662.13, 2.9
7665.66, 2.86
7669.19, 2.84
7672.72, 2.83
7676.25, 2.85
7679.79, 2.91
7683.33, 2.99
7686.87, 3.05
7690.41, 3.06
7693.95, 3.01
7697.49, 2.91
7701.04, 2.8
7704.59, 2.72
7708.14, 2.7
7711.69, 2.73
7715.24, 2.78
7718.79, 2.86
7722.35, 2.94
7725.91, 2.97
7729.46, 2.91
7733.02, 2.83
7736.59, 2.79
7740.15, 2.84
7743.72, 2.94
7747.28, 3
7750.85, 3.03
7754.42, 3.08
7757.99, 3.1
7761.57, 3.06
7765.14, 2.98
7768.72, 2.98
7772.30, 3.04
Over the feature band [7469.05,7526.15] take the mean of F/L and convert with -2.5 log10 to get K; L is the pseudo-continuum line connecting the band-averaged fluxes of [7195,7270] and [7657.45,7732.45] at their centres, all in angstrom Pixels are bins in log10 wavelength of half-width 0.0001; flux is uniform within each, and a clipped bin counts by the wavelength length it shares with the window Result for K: -0.098 mag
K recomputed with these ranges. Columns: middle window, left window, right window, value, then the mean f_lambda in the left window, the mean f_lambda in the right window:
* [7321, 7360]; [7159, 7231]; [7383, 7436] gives -0.006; 2.99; 3.18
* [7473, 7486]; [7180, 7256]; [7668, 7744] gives -0.155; 3.05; 2.87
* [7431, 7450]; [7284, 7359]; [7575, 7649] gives -0.022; 3.08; 3.11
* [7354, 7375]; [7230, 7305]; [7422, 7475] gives -0.059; 3.1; 3.18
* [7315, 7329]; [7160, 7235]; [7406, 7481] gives 0.068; 3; 3.2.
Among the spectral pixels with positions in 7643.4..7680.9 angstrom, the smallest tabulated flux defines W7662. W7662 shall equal 2.83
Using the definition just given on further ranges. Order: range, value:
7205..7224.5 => 2.94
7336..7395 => 3.08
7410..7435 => 3.12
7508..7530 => 2.87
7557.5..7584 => 3.1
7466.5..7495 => 3.22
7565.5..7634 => 2.97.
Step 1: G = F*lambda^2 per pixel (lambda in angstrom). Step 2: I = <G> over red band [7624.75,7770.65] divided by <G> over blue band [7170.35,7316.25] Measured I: 1.1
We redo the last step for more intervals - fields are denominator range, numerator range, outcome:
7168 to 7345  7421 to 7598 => 1.13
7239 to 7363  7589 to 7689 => 1.07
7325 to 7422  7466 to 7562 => 1.05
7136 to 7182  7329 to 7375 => 1.13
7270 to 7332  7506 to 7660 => 1.13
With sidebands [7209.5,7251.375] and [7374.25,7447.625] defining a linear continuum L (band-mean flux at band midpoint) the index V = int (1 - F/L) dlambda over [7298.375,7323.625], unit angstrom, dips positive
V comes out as 1.2 angstrom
